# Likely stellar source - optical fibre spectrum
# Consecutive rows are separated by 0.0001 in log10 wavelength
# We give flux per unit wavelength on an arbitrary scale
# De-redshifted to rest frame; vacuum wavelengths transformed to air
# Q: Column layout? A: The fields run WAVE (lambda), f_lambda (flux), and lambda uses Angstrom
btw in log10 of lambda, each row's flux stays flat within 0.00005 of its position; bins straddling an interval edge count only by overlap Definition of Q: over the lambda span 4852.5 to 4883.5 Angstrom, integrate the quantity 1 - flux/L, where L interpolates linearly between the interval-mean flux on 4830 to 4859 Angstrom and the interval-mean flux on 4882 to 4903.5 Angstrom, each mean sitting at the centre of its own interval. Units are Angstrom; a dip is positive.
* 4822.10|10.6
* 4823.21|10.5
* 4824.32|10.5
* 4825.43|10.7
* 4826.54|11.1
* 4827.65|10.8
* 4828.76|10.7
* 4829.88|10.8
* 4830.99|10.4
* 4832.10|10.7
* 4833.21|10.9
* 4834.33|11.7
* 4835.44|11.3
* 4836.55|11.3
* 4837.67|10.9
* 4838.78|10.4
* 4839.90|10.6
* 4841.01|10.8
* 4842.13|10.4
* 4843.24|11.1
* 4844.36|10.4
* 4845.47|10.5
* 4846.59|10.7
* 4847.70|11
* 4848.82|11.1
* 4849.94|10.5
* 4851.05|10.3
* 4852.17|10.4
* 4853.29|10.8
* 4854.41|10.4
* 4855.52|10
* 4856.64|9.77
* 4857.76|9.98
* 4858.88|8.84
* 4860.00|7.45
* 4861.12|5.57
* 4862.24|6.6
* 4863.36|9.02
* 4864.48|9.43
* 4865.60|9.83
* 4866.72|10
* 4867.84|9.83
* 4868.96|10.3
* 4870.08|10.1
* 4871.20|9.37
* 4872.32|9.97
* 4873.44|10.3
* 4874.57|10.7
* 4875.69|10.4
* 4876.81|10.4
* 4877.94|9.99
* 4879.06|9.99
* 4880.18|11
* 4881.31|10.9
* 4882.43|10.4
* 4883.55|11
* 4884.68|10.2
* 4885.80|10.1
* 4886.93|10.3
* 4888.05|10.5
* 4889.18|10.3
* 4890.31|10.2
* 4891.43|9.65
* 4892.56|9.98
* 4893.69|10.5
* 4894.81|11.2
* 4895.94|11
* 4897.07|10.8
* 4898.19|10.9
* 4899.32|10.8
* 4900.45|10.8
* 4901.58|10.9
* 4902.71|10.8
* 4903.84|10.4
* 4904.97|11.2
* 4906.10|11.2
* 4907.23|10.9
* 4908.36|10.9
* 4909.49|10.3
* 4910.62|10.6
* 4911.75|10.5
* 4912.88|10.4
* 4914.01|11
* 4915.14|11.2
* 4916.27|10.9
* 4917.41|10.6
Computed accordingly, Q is 2.6 Angstrom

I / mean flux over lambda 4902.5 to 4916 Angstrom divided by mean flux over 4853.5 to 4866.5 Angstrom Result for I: 1.21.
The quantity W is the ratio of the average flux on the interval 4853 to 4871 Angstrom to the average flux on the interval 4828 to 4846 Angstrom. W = 0.9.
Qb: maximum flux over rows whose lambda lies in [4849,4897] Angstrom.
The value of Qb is 11.2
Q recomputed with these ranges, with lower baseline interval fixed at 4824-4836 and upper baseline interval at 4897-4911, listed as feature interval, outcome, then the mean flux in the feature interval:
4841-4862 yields 1.81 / 9.92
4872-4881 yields 0.39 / 10.4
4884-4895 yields 0.56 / 10.3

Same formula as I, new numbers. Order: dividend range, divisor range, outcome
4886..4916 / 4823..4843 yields 0.99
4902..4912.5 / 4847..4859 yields 1.04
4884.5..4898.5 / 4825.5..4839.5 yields 0.96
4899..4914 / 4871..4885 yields 1.04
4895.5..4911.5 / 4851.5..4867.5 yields 1.18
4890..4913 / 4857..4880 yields 1.13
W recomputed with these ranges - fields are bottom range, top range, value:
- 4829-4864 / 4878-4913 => 1.04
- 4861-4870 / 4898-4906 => 1.20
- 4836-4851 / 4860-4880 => 0.88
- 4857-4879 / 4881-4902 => 1.12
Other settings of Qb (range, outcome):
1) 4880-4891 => 11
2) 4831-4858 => 11.7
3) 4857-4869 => 10.3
